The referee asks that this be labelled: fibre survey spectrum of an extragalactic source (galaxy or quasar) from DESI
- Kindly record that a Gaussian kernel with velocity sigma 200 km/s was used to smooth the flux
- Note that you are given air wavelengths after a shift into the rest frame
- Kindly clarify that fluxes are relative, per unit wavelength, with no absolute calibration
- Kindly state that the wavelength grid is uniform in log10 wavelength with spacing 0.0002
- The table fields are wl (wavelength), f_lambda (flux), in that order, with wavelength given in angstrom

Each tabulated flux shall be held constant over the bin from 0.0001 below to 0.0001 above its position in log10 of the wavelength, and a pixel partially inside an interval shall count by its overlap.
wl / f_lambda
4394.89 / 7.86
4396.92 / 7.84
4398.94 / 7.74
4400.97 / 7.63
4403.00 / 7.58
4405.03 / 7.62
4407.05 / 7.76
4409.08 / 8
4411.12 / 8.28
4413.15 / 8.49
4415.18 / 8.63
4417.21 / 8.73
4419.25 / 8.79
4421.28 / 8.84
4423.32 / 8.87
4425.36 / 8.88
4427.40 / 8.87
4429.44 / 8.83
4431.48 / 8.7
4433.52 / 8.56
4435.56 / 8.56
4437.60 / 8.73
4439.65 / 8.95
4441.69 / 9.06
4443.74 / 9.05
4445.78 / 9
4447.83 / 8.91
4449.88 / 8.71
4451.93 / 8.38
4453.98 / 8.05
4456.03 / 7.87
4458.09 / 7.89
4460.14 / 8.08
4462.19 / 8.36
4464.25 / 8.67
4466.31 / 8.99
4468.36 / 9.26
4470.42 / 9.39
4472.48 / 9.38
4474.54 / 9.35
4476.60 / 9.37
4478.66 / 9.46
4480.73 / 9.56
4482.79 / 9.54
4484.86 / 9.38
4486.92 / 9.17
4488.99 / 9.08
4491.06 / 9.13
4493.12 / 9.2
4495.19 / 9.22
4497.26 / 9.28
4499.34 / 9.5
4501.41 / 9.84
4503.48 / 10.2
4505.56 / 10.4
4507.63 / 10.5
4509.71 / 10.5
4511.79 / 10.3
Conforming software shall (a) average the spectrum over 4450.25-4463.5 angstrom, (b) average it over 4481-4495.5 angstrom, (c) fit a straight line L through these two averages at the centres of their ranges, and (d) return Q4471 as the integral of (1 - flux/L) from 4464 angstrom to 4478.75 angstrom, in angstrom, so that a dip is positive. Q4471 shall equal -1.0 angstrom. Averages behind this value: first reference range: 8.15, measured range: 9.25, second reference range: 9.27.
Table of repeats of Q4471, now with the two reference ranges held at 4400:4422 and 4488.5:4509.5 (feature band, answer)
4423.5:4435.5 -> -0.34 angstrom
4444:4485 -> 1.06 angstrom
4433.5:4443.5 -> -0.17 angstrom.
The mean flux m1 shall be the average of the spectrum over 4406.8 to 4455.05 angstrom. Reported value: 8.66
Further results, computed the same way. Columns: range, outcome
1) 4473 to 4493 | 9.33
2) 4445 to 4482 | 8.82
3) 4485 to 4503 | 9.34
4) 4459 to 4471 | 8.76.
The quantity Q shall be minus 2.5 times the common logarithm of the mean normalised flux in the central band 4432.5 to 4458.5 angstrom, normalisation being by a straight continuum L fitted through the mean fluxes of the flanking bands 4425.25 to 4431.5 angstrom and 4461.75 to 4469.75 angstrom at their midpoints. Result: 0.030 mag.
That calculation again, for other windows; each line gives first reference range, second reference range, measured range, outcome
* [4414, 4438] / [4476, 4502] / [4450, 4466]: 0.102 mag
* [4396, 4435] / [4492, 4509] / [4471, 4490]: 0.009 mag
